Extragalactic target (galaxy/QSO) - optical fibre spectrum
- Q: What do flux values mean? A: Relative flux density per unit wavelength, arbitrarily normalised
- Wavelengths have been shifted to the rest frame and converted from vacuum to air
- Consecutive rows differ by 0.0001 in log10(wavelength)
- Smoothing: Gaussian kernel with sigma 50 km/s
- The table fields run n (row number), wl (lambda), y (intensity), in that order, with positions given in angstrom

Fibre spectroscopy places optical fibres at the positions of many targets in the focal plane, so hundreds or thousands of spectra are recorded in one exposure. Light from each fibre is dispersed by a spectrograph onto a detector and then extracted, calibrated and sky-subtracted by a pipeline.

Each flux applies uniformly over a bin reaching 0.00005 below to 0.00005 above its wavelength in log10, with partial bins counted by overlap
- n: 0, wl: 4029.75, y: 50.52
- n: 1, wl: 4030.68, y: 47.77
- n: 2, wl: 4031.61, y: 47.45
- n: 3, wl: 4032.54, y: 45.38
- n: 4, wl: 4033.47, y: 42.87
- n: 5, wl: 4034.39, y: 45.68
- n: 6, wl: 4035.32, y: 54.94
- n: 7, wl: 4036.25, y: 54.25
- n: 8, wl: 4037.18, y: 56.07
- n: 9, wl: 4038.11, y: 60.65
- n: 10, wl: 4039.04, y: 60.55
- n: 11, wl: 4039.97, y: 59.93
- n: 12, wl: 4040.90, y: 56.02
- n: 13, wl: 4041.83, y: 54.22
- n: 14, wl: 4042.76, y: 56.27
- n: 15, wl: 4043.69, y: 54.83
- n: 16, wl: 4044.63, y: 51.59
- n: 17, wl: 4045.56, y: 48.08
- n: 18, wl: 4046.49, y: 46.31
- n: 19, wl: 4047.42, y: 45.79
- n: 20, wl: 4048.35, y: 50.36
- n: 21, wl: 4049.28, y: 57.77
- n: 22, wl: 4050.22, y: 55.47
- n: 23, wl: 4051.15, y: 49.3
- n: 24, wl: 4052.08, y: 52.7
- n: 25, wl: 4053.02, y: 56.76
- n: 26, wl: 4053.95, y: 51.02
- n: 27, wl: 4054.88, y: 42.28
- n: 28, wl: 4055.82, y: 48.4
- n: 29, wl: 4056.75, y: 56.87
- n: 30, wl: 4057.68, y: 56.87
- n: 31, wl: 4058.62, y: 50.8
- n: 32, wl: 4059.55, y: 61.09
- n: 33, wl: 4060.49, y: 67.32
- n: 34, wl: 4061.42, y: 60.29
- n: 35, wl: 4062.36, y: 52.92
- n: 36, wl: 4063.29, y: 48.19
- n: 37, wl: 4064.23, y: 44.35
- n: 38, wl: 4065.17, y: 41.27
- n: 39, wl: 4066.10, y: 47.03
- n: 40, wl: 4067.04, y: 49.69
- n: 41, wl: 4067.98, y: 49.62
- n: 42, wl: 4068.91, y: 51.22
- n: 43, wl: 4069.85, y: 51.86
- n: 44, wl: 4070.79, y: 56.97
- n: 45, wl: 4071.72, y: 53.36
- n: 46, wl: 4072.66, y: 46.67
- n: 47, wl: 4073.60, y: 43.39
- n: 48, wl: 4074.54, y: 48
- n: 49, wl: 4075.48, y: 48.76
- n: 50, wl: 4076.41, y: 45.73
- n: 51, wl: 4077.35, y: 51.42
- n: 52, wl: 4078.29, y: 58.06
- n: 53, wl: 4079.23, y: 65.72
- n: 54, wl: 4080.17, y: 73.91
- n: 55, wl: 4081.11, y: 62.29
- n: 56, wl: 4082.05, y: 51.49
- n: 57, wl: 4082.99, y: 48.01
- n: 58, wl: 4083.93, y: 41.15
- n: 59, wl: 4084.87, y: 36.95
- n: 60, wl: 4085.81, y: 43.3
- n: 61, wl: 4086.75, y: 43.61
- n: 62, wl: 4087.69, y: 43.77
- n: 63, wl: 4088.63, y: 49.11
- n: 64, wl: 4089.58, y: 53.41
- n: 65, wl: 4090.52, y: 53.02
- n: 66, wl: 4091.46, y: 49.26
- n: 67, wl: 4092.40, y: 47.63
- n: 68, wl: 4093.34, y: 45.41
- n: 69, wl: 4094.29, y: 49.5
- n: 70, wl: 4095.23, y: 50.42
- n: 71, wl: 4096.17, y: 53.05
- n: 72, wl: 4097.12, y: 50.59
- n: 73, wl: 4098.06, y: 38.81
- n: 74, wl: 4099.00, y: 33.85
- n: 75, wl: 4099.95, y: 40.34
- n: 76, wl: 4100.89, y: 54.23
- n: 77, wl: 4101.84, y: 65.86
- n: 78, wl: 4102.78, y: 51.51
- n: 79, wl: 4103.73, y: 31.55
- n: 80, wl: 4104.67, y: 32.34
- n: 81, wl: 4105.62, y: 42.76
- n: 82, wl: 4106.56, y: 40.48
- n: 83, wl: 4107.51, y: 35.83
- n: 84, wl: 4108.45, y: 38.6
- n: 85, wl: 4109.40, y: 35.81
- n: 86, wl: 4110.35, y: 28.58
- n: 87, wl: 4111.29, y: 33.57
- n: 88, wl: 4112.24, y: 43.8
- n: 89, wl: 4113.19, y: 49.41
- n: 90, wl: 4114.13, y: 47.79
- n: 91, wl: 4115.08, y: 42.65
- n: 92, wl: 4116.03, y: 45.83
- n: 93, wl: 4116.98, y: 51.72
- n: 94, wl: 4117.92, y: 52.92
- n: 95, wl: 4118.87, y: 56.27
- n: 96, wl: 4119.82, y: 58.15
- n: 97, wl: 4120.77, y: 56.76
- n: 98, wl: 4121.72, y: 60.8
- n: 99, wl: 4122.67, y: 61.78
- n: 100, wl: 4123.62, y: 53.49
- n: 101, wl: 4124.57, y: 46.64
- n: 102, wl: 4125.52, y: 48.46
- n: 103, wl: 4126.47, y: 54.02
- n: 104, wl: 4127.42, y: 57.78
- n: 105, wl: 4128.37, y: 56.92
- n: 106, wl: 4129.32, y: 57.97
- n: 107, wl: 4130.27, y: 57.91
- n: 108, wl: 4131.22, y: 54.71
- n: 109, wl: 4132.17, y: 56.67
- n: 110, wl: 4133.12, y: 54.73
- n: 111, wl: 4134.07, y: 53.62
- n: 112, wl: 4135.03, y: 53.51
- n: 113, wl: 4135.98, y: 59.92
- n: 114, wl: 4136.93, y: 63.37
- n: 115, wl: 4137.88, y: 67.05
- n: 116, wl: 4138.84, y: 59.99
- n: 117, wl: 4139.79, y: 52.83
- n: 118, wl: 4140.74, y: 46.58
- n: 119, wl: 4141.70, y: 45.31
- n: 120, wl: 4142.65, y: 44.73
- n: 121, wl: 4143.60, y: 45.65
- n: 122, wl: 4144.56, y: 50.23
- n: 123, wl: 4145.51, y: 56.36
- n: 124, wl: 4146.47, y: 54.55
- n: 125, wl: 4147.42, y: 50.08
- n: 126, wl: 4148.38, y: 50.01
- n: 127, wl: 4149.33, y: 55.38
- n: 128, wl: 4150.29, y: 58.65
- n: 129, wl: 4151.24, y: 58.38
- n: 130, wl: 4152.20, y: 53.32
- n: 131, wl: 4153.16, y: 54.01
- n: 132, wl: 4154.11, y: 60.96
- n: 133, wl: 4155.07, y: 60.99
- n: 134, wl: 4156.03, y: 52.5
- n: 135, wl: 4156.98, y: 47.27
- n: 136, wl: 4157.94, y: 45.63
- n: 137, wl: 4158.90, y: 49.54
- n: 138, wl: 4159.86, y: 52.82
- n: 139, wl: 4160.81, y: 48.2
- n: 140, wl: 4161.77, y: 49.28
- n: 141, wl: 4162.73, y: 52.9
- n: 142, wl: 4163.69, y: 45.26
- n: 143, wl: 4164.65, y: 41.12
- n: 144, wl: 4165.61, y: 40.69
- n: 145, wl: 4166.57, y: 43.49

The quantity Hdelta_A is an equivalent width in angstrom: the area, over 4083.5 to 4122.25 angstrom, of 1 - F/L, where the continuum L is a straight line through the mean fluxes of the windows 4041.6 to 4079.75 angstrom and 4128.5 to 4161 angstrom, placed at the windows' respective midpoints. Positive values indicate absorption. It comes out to 5.2 angstrom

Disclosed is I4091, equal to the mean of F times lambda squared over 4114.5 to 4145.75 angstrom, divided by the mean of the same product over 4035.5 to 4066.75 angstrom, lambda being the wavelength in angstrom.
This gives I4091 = 1.1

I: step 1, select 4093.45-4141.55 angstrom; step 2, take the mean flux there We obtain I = 49.8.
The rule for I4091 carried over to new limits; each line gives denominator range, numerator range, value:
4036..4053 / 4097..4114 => 0.79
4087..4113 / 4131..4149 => 1.24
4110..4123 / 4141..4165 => 1.06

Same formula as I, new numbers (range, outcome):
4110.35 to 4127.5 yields 50.4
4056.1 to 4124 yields 49.1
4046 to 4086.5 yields 51.6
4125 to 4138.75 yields 57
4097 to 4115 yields 41.7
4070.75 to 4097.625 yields 50.4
